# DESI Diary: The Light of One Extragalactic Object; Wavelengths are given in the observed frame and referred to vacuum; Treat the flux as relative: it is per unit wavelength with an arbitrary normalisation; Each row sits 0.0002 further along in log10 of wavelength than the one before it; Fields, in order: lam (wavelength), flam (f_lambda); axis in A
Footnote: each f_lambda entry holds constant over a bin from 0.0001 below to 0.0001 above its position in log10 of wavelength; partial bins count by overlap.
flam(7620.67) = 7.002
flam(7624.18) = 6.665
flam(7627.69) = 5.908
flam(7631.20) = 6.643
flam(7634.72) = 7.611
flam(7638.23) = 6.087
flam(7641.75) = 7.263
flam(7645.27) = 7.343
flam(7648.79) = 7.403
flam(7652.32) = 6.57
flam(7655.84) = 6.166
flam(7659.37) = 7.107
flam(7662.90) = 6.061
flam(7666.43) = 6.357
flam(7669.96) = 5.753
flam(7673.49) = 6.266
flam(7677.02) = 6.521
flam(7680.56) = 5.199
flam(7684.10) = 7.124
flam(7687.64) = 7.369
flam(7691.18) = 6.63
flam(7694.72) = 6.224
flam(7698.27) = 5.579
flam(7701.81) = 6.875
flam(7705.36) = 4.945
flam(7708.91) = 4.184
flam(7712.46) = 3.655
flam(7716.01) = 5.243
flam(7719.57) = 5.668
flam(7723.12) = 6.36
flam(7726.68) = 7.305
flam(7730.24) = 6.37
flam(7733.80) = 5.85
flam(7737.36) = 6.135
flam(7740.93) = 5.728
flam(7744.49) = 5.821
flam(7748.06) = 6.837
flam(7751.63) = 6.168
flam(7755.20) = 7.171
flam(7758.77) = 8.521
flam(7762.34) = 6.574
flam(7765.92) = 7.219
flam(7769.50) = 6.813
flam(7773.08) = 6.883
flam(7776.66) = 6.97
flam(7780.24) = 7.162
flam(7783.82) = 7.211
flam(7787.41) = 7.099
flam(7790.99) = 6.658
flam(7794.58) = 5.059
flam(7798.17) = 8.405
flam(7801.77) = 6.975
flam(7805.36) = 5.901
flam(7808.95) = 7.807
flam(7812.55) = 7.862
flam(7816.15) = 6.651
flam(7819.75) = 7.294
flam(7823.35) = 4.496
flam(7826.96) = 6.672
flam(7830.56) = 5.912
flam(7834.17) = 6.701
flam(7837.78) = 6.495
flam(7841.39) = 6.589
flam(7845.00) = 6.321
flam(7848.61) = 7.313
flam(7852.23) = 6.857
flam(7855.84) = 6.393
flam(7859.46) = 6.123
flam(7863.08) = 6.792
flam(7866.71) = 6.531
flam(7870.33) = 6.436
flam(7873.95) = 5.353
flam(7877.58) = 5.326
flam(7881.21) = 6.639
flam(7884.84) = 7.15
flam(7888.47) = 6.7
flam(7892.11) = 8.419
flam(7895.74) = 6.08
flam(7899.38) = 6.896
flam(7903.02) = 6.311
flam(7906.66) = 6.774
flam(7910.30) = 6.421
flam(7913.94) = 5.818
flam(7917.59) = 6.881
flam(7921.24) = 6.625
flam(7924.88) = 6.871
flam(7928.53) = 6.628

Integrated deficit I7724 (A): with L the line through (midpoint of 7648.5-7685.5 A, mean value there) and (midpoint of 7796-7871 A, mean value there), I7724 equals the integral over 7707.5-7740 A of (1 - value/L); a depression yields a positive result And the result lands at 4.1 A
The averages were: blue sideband 6.36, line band 5.66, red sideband 6.69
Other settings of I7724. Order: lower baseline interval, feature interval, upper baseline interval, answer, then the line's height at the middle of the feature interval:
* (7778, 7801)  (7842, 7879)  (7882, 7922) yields 2.4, 6.81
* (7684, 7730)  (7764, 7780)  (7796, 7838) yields -1.4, 6.41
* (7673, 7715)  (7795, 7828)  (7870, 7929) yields -3.0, 6.25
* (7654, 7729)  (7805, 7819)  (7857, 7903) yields -1.9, 6.35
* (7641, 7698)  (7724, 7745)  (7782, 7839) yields 1.2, 6.62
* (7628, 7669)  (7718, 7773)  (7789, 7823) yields 1.8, 6.81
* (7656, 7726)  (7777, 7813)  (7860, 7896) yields -3.9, 6.3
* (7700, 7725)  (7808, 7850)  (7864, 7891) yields -4.1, 6.05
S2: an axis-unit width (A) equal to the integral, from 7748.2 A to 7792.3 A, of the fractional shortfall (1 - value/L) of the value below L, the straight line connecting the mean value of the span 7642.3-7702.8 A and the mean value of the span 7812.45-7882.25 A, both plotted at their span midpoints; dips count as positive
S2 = -4.0 A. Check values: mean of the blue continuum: 6.51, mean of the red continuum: 6.4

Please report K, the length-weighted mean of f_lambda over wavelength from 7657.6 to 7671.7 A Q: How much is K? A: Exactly 6.32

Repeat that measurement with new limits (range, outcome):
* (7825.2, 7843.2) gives 6.47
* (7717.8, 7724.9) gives 6.02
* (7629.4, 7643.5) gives 6.9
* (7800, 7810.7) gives 6.9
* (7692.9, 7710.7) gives 5.56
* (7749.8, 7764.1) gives 7.11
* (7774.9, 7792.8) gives 7.02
